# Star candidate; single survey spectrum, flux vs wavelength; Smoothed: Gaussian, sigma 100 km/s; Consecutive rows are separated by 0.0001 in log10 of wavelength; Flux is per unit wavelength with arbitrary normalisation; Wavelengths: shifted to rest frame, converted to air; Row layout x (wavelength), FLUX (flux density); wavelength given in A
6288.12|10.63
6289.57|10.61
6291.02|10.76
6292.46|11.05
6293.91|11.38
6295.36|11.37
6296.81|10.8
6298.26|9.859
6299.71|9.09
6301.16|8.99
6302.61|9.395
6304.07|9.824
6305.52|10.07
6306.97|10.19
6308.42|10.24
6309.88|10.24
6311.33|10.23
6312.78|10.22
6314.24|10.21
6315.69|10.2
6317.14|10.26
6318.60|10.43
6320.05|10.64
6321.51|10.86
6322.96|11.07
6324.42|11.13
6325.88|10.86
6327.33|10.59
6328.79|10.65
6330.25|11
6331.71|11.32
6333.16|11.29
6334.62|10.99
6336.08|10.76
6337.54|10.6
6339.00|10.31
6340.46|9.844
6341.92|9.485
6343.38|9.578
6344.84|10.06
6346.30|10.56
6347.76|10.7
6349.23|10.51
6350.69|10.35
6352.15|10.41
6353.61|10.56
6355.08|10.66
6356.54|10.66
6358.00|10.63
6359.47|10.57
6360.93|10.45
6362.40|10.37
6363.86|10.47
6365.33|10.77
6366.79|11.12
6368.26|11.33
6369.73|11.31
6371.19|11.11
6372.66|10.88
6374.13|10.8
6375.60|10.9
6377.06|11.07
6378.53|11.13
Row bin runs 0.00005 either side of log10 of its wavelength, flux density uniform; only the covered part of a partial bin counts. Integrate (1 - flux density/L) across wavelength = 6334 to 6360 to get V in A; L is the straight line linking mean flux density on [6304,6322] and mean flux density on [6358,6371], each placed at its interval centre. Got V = 0.6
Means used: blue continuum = 10.3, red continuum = 10.8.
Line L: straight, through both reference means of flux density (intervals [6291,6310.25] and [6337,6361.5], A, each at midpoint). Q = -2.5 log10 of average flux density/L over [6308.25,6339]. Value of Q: -0.04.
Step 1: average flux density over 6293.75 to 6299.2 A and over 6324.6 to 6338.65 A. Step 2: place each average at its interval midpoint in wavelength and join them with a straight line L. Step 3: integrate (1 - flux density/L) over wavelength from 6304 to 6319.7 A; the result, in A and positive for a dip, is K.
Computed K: 0.8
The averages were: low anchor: 10.7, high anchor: 10.9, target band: 10.2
